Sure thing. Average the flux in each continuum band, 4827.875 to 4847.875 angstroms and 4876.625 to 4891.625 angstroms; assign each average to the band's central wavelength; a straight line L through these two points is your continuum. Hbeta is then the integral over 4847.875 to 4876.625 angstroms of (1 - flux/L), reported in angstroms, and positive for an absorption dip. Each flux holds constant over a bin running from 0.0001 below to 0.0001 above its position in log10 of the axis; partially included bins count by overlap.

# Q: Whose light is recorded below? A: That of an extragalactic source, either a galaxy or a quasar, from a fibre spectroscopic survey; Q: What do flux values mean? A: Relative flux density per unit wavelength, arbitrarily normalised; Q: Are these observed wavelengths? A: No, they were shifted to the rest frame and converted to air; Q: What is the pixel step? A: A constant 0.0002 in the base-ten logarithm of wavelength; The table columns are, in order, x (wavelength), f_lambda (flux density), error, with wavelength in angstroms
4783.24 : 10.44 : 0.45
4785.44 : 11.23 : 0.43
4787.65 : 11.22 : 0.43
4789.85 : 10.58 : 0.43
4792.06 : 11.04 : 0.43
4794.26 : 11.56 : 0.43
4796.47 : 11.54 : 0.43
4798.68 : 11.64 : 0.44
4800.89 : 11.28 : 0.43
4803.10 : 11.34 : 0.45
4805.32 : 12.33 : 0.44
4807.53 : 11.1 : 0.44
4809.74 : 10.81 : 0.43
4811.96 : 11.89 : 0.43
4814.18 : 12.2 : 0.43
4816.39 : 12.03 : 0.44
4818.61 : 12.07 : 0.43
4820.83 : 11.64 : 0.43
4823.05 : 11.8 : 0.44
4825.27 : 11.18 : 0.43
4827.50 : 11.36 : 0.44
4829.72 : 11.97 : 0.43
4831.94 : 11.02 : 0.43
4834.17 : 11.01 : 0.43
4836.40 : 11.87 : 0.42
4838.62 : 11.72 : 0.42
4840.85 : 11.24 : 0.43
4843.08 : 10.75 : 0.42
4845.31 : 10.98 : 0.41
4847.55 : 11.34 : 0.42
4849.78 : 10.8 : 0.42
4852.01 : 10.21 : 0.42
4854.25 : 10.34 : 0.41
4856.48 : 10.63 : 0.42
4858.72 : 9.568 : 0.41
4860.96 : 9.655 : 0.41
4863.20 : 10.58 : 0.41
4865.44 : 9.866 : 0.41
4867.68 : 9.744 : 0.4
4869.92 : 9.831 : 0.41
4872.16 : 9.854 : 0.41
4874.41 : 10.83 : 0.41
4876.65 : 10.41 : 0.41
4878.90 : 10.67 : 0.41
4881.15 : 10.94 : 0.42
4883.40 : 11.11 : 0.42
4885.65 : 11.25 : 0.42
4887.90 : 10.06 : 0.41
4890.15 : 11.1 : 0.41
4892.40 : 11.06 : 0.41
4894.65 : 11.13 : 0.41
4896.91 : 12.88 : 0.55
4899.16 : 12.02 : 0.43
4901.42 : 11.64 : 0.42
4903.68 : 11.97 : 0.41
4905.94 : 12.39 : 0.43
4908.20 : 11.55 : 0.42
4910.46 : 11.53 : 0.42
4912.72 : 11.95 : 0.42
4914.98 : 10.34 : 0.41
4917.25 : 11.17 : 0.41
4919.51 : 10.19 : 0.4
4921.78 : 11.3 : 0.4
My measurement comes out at 2.2 angstroms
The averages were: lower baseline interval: 11.3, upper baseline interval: 10.8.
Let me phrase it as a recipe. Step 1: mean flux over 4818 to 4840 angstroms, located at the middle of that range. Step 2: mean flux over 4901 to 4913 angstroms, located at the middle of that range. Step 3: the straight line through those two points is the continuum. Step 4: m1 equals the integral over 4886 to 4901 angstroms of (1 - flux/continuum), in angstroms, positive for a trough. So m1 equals 0.52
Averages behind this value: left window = 11.5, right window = 11.8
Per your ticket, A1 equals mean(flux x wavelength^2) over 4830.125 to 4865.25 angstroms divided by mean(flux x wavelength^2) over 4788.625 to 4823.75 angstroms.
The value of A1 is 0.9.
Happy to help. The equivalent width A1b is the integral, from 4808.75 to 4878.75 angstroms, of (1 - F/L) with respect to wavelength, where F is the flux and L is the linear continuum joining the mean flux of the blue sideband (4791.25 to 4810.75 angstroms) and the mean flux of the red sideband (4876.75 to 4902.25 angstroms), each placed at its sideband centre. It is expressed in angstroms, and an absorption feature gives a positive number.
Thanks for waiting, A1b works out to 2.4 angstroms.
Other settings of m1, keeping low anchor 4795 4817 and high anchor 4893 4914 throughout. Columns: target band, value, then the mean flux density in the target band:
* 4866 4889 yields 2.6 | 10.5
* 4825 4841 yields 0.3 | 11.4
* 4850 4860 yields 1.3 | 10.2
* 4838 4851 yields 0.7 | 11.1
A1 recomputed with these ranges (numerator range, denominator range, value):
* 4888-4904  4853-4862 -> 1.17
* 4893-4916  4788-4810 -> 1.08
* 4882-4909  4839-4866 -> 1.11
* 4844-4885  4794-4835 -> 0.92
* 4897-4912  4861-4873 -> 1.22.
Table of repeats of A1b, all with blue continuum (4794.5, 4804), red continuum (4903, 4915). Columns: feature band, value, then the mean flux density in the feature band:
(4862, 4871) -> 1.3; 10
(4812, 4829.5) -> -0.4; 11.8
